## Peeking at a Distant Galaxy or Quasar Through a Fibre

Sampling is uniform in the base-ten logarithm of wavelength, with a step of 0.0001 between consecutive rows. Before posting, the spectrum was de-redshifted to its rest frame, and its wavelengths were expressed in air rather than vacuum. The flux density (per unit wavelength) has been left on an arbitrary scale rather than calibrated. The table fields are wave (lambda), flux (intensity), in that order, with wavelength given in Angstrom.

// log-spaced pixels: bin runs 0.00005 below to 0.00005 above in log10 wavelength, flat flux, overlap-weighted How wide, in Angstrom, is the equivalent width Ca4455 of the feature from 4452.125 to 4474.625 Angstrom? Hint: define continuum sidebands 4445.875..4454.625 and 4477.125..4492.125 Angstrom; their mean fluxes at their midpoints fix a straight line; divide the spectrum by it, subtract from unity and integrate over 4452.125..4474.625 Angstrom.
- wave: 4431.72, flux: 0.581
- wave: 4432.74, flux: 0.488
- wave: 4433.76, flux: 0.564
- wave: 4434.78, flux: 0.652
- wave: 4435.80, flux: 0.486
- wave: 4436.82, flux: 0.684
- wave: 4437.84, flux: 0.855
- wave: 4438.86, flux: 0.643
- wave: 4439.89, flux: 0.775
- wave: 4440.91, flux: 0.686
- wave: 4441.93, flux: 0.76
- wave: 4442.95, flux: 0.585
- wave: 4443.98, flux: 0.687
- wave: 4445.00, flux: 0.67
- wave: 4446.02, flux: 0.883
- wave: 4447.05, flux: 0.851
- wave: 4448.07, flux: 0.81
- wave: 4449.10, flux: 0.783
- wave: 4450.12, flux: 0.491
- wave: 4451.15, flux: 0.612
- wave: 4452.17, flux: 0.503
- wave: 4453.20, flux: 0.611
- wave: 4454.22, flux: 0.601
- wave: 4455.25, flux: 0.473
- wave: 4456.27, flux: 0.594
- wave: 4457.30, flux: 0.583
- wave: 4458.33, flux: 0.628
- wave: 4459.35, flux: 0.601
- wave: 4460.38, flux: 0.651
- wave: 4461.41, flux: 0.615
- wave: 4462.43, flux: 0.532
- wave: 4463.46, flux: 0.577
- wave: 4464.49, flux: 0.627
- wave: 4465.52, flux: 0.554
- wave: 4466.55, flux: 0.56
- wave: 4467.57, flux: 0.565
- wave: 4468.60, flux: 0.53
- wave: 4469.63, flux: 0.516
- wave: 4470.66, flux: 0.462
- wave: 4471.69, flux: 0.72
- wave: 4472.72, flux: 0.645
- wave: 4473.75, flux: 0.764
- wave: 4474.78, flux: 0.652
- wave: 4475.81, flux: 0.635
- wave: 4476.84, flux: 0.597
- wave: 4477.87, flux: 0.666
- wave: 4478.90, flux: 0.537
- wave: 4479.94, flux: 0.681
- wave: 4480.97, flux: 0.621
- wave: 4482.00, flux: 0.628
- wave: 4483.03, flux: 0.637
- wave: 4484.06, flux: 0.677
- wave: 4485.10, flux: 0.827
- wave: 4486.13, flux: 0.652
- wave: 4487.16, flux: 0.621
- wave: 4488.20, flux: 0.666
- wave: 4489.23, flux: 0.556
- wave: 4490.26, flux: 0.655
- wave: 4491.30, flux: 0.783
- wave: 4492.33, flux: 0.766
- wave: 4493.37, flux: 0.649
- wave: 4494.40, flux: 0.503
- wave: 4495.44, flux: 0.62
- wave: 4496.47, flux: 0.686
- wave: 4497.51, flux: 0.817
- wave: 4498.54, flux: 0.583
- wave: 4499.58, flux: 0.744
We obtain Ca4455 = 2.7 Angstrom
